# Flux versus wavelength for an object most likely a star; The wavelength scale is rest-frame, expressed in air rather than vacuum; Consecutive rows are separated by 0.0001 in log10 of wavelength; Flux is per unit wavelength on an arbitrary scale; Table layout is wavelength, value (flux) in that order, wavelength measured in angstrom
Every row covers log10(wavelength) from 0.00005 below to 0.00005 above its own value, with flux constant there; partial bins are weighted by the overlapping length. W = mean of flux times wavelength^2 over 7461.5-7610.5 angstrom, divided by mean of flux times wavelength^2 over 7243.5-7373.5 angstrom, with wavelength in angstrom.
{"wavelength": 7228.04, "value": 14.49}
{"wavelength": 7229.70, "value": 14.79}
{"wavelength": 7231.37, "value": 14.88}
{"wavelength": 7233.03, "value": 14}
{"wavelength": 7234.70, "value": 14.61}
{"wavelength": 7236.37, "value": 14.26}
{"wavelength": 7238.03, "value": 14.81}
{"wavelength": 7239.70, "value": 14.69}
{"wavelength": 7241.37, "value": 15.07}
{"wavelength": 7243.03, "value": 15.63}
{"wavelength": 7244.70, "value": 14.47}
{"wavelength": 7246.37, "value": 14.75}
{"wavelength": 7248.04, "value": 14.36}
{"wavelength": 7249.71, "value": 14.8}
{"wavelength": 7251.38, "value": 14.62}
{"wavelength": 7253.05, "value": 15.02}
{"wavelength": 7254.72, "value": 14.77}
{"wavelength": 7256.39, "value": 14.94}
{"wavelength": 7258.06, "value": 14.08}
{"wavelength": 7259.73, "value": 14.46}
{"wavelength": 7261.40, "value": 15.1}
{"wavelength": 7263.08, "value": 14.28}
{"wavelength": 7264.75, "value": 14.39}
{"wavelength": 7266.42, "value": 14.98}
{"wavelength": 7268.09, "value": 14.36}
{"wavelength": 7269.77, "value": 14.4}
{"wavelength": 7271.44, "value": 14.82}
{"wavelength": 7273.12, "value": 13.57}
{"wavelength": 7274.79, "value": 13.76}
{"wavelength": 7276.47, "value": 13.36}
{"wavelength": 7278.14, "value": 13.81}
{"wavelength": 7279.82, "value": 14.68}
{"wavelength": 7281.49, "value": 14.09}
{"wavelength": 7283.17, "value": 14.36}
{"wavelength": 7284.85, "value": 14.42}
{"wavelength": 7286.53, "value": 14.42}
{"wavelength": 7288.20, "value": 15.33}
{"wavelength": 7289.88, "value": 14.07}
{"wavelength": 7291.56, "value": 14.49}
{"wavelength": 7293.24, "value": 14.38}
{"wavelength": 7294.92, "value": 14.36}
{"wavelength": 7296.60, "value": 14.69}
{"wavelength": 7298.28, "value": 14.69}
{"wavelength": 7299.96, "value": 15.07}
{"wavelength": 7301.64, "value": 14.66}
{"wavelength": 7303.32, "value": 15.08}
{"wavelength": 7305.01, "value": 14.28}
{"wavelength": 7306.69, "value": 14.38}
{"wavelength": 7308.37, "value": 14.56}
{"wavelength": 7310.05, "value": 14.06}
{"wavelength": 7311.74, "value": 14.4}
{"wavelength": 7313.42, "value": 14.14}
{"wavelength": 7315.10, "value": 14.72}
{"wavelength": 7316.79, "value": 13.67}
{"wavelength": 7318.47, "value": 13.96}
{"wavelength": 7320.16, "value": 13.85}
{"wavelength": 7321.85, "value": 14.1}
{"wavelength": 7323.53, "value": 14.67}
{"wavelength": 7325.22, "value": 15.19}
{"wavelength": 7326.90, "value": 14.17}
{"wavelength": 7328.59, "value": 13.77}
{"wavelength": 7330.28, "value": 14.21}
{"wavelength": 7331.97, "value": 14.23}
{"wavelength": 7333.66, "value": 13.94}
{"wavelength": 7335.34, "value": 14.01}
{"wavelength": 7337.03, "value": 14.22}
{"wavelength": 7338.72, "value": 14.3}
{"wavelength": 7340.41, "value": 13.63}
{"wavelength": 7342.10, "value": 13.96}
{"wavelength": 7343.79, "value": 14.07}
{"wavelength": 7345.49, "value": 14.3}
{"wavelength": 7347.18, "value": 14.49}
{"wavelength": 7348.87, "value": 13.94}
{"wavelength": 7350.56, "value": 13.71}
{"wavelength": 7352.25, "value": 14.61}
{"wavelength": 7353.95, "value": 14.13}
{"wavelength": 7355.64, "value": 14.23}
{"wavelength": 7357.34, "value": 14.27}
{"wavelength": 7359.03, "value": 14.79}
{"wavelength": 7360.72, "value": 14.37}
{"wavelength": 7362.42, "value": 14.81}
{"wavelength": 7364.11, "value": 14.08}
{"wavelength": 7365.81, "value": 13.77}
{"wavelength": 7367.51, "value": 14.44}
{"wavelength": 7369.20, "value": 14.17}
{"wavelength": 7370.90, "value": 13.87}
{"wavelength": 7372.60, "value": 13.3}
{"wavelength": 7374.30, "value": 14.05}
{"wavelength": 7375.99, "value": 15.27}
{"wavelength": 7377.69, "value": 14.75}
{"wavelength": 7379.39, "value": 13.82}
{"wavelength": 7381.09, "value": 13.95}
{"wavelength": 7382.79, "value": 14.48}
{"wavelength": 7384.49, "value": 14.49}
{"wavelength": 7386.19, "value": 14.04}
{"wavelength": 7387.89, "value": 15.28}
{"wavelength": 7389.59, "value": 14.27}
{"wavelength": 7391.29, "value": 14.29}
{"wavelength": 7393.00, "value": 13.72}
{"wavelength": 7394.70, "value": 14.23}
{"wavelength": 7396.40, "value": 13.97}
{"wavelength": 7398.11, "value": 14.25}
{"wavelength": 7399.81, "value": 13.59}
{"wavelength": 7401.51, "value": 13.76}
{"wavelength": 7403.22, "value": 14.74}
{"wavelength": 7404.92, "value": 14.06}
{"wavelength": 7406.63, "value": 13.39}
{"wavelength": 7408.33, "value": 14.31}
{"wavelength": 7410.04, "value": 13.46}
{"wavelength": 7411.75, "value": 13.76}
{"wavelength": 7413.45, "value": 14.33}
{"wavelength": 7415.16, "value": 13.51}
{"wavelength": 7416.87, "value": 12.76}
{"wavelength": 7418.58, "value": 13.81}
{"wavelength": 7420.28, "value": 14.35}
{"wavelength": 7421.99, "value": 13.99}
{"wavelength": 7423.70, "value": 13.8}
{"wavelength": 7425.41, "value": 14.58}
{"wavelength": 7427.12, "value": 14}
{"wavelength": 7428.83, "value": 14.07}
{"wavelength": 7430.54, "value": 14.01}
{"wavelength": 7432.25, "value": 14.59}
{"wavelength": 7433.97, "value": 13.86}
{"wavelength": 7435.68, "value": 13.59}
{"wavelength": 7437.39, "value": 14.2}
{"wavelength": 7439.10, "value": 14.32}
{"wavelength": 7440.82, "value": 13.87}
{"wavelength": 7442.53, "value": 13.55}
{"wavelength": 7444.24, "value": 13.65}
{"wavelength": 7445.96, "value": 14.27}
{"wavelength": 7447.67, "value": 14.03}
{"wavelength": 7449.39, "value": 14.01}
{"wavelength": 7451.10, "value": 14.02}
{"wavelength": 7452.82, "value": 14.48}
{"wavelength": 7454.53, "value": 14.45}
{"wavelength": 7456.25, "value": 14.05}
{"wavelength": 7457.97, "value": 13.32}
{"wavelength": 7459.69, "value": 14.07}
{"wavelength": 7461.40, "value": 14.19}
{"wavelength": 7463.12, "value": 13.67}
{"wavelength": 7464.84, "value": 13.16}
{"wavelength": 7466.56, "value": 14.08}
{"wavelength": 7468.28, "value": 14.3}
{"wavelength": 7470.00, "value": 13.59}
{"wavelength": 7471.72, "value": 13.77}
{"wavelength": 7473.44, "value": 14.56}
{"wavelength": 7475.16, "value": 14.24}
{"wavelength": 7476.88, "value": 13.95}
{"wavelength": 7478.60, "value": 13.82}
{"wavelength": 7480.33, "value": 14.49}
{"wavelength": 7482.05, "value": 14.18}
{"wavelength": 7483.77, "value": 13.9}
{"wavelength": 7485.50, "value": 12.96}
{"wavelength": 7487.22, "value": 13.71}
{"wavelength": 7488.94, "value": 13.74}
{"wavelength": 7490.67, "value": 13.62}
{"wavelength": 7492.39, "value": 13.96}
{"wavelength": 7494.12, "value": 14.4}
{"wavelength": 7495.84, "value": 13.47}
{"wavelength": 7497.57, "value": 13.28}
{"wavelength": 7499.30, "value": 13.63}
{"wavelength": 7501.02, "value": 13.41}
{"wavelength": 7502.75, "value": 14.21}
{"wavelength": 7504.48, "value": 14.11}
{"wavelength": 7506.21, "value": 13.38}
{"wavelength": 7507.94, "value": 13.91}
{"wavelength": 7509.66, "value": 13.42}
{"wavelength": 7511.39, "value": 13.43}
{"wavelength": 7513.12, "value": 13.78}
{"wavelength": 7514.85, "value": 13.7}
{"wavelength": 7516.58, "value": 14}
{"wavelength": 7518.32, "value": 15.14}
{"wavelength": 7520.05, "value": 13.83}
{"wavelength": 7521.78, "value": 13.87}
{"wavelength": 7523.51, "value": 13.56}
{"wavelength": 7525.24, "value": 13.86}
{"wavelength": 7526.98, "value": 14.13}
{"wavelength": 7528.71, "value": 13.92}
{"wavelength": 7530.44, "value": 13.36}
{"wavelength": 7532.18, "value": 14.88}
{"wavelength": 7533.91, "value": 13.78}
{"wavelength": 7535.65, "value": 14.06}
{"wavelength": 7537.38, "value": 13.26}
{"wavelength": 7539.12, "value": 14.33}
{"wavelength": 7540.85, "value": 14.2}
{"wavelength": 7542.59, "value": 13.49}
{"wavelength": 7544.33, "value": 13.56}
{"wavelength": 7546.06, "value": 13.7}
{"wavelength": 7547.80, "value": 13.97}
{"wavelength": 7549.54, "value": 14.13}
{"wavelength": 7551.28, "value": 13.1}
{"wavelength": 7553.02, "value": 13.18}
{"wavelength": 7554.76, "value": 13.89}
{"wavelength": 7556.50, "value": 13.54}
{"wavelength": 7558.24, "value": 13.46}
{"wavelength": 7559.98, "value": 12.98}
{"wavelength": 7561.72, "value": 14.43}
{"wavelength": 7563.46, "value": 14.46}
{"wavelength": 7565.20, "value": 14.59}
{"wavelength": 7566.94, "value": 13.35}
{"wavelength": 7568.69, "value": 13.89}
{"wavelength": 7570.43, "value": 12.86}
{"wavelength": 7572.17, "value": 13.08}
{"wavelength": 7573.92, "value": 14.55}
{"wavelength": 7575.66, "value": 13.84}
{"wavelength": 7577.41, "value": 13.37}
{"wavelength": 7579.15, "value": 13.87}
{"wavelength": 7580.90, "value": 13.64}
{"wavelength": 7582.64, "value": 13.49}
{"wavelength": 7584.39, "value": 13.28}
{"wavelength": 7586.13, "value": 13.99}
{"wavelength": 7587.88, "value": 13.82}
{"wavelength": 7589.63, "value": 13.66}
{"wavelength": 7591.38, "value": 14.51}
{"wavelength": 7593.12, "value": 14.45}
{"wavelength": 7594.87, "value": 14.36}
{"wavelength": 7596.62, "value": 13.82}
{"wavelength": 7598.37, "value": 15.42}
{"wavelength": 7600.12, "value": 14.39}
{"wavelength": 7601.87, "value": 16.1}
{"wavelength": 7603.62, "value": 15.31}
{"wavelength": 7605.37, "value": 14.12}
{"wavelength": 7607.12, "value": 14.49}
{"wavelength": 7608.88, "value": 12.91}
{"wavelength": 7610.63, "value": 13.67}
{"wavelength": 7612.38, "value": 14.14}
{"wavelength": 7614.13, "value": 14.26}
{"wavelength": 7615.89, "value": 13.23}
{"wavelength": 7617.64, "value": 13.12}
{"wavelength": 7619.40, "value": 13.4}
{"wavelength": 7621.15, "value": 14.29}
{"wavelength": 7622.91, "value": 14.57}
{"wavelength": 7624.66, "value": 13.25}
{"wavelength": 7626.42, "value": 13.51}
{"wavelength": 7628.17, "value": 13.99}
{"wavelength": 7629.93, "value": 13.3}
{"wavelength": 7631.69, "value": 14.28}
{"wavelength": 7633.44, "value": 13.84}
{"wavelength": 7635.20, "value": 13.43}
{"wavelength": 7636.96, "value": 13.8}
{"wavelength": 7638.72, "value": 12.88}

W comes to 1.03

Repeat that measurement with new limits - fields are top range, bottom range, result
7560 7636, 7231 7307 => 1.05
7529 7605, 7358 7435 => 1.03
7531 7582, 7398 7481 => 1.02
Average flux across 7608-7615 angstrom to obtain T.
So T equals 13.8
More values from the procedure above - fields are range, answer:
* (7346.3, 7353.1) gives 14.2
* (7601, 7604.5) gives 15.7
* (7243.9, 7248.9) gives 14.5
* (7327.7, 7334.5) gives 14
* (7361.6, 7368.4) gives 14.3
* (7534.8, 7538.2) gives 13.7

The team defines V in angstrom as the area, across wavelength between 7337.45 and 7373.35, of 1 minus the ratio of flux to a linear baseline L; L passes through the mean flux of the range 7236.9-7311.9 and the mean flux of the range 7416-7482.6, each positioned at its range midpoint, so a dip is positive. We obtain 0.3 angstrom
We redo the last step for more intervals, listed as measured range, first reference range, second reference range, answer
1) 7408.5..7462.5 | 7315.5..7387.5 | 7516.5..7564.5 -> 0.3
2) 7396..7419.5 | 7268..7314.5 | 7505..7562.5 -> 0.4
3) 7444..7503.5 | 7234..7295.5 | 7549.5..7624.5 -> 0.9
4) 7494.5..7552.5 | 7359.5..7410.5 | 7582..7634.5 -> 1.1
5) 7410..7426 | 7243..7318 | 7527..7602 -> 0.4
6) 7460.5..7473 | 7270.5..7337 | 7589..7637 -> 0.3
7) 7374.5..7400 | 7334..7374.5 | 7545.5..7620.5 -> -0.4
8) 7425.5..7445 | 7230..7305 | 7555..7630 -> 0.3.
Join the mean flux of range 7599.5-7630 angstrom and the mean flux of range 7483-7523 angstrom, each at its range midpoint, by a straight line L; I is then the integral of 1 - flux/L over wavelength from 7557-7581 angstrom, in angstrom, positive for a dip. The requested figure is 0.30 angstrom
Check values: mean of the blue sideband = 13.8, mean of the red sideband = 14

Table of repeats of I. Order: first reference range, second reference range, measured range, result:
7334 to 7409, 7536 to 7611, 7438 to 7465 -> 0.2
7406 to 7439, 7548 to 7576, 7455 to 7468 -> 0.0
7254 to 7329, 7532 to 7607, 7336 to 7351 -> 0.2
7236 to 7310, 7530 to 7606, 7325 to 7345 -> 0.4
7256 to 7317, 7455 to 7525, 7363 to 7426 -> 0.2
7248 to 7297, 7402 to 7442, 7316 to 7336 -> 0.2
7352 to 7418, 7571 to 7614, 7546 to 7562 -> 0.6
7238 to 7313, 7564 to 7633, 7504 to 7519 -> 0.3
